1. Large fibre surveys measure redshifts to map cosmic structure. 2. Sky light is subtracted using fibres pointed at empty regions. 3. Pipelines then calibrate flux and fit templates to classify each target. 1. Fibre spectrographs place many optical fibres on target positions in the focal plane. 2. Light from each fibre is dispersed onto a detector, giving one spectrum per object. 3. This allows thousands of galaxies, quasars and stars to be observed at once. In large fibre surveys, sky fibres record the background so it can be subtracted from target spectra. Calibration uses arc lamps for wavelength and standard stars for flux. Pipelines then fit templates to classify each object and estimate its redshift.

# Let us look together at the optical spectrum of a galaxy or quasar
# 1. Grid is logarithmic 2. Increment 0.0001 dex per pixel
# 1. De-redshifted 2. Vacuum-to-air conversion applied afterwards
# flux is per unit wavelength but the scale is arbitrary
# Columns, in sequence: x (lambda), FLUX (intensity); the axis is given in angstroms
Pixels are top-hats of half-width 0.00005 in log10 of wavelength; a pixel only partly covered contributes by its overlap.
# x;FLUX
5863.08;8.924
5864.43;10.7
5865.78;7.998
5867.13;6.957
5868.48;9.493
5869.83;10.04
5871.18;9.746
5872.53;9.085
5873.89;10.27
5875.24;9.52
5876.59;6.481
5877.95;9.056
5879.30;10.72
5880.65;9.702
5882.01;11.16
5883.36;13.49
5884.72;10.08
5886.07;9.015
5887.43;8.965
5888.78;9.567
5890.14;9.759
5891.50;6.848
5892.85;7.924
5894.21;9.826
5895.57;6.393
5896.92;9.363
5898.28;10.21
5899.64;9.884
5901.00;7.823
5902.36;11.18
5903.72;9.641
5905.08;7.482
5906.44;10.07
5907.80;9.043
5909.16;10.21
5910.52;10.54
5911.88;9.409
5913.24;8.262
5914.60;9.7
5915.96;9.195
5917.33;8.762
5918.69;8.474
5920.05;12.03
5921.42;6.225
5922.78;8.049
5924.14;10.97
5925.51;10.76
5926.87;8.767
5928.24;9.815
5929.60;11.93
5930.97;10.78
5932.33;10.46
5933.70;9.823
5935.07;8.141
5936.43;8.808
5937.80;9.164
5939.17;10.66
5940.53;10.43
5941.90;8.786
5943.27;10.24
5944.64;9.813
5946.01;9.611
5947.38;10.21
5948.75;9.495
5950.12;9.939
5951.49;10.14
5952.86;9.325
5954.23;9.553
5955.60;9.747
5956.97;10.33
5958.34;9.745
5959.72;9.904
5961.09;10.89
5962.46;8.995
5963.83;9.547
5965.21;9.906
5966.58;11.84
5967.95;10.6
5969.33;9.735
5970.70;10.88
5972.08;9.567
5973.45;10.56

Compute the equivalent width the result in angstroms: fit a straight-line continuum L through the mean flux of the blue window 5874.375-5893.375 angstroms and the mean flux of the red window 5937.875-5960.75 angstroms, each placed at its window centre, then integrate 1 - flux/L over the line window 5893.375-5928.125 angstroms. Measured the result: 1.2 angstroms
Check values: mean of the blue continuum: 9.47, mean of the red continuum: 9.87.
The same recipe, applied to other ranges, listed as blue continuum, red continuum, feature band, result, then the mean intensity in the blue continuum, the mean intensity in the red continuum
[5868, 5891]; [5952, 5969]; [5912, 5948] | 1.2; 9.75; 10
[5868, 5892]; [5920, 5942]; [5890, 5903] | 1.0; 9.63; 9.7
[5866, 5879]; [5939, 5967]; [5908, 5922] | 0.3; 8.98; 9.93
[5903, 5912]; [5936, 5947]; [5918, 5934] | -0.4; 9.5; 9.72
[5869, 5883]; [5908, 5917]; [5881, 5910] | 0.4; 9.67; 9.49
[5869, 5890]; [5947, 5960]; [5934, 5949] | 0.4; 9.79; 9.83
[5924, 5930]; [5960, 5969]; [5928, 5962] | 1.3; 10.3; 10.3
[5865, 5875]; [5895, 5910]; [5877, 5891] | -1.3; 9.12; 9.24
